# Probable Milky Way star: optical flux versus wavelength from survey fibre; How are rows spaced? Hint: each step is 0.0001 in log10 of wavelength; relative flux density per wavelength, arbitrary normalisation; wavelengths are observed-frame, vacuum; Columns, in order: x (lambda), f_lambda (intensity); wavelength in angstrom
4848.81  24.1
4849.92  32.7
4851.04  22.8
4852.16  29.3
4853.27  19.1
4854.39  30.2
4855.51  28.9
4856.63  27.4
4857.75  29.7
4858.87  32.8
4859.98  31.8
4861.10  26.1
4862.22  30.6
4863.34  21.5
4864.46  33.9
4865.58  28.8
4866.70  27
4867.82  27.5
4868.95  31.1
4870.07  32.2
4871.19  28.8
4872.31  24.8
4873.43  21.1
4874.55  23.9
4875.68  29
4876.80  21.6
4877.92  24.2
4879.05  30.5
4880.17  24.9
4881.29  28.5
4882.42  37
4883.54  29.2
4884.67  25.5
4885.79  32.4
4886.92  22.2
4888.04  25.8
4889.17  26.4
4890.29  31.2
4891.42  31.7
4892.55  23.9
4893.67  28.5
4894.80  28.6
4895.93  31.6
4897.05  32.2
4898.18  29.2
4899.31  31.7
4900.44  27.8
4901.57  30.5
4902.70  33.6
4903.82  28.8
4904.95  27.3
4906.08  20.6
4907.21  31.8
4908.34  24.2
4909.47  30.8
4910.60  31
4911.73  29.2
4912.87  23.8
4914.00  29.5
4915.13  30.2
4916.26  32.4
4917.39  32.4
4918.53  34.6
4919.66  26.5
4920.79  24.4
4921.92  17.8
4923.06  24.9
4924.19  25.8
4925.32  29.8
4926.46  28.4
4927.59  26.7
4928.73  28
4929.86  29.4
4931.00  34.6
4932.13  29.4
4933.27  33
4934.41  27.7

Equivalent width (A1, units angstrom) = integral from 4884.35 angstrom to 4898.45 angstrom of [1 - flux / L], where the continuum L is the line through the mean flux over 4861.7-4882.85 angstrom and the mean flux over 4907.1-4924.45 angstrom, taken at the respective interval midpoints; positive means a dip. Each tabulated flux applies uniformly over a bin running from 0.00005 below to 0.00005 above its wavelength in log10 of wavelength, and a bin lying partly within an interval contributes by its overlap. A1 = -0.3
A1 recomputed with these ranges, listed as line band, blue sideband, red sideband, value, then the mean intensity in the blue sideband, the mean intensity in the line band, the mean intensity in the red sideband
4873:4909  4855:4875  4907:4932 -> 0.4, 28.2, 28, 28.4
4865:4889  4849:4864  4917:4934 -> 0.5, 27.9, 27.4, 28.3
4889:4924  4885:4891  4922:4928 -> -2.1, 27.6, 28.6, 26.4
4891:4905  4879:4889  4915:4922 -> -0.6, 28.3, 29.7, 29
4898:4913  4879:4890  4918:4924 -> -1.1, 28.2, 28.7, 25.6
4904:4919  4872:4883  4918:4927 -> -1.4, 26.6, 29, 26.5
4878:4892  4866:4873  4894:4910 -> 0.1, 28.4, 28.6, 29.2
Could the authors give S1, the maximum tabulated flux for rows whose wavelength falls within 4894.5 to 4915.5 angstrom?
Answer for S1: 33.6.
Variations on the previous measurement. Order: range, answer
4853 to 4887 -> 37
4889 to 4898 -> 32.2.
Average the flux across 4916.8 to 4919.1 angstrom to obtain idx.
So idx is 33.4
